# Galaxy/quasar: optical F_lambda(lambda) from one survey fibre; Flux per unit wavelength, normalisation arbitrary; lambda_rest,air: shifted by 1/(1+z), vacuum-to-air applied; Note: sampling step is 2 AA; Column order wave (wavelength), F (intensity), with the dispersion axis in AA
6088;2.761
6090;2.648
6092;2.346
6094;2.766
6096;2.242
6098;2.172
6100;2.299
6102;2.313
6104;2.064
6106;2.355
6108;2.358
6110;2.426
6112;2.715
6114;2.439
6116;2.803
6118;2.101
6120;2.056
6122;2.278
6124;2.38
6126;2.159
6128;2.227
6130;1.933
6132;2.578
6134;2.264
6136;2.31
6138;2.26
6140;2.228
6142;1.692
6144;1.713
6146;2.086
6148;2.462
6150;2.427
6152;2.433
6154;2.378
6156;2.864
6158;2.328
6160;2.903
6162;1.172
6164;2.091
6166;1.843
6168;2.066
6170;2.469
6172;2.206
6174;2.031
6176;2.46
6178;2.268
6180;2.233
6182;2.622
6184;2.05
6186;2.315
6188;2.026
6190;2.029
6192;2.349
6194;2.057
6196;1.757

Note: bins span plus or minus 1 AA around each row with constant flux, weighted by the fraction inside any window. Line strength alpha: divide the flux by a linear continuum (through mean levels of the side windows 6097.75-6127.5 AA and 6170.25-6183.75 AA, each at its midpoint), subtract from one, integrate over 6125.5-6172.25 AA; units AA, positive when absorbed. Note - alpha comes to 2.0 AA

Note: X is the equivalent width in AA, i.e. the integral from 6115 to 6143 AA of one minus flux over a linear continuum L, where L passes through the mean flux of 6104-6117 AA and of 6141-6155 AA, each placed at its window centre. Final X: 1.14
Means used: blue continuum 2.48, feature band 2.23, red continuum 2.17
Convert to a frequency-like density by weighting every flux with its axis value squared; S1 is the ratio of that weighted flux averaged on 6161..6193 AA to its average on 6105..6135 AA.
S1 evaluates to 0.93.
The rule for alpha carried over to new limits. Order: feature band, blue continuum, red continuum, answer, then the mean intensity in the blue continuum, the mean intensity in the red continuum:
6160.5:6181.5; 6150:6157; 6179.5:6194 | 2.20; 2.54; 2.22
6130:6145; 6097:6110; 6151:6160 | 1.92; 2.27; 2.55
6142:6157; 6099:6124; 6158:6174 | -0.75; 2.35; 2.12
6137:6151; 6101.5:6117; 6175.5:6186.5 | 1.51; 2.44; 2.32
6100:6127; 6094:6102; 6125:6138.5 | -0.68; 2.31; 2.25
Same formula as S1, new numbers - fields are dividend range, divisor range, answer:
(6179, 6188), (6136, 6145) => 1.15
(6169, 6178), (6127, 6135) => 1.03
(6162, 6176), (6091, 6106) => 0.92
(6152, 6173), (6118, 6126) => 1.03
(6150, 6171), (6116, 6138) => 1.01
